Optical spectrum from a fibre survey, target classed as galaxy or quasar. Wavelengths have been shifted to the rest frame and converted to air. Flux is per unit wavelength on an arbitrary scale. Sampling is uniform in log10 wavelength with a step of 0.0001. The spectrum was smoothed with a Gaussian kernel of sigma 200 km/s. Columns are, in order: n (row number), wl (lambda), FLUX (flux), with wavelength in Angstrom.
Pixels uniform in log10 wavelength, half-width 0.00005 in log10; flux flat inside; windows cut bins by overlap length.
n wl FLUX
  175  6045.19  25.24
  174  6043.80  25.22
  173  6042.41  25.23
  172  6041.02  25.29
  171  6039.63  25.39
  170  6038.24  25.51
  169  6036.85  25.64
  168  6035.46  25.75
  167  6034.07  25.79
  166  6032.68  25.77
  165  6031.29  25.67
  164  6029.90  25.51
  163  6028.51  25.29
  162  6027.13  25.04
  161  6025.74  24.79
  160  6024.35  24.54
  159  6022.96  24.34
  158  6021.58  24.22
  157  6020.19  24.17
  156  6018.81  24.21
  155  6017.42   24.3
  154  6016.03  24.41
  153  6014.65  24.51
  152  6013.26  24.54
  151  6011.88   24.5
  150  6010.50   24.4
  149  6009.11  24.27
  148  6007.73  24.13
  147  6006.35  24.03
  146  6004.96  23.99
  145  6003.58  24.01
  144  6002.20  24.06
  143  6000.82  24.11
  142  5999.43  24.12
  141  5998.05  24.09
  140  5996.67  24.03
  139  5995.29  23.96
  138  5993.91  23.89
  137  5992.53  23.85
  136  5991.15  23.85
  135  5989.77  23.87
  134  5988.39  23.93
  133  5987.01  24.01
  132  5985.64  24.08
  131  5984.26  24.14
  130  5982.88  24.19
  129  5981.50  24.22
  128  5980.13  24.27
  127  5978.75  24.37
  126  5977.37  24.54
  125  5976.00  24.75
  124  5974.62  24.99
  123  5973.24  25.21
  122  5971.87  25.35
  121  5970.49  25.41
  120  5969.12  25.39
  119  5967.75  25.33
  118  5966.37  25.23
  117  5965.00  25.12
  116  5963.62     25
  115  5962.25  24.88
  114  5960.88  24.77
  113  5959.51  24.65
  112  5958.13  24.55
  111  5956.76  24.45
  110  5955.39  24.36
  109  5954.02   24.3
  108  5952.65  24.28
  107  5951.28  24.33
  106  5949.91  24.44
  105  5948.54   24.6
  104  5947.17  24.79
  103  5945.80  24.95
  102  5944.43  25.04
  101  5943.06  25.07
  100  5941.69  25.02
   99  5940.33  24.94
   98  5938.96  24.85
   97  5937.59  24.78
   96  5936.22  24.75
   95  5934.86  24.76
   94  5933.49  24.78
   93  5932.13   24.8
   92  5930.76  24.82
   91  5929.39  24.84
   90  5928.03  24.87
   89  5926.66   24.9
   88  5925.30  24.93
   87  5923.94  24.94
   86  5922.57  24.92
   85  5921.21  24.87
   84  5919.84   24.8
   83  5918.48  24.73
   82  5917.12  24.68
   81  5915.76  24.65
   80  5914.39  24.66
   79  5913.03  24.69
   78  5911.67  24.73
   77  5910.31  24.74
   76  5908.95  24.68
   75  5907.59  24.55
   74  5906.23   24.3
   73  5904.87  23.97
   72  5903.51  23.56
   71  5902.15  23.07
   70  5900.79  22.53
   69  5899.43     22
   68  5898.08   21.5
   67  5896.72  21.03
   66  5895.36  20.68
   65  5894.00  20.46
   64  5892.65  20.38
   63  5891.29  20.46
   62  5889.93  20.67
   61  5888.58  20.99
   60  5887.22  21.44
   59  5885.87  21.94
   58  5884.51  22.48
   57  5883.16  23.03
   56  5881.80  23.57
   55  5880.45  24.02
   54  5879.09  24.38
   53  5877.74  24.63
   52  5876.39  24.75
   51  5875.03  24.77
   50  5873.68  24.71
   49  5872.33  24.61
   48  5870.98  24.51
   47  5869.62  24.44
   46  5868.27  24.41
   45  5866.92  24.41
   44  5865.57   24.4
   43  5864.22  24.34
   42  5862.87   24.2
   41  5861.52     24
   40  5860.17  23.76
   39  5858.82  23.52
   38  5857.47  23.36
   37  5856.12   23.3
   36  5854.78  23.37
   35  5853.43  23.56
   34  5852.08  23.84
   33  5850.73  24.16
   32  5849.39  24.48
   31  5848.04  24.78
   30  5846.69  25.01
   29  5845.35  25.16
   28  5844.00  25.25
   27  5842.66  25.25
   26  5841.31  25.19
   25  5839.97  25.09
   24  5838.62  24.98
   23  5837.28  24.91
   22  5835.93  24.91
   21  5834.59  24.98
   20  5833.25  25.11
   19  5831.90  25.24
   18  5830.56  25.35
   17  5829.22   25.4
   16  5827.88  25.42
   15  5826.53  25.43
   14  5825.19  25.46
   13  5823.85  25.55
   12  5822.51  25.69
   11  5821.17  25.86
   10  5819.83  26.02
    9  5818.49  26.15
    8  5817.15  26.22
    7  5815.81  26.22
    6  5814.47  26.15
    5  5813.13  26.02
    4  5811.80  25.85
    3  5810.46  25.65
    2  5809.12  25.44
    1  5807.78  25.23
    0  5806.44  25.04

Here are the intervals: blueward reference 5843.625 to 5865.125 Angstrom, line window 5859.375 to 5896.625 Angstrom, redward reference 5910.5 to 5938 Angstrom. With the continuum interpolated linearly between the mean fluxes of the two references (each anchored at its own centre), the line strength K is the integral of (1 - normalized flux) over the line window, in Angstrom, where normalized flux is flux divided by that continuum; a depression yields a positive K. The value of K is 1.80 Angstrom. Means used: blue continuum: 24.1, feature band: 23.2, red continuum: 24.8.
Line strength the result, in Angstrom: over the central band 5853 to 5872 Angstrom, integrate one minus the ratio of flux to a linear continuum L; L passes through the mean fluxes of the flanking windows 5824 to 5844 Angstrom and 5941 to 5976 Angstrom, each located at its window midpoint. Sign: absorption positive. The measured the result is 0.9 Angstrom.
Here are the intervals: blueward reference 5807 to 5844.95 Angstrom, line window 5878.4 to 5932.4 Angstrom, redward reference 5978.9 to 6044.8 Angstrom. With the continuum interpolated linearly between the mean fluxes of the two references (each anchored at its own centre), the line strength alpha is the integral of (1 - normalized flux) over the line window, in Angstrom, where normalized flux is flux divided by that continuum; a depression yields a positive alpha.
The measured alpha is 3.6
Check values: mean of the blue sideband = 25.5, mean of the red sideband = 24.5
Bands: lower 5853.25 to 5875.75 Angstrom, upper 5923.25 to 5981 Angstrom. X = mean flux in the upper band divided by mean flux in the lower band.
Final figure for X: 1.0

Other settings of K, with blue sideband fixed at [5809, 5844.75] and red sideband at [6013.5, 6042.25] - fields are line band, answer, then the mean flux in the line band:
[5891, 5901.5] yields 1.73 Angstrom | 21.2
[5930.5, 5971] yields 0.62 Angstrom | 24.8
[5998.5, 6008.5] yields 0.40 Angstrom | 24.1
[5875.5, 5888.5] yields 1.07 Angstrom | 23.3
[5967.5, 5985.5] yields 0.28 Angstrom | 24.7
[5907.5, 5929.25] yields 0.43 Angstrom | 24.8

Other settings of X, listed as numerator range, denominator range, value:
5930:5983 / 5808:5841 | 0.97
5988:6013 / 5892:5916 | 1.04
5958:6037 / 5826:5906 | 1.04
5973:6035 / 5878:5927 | 1.05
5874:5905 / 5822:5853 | 0.90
